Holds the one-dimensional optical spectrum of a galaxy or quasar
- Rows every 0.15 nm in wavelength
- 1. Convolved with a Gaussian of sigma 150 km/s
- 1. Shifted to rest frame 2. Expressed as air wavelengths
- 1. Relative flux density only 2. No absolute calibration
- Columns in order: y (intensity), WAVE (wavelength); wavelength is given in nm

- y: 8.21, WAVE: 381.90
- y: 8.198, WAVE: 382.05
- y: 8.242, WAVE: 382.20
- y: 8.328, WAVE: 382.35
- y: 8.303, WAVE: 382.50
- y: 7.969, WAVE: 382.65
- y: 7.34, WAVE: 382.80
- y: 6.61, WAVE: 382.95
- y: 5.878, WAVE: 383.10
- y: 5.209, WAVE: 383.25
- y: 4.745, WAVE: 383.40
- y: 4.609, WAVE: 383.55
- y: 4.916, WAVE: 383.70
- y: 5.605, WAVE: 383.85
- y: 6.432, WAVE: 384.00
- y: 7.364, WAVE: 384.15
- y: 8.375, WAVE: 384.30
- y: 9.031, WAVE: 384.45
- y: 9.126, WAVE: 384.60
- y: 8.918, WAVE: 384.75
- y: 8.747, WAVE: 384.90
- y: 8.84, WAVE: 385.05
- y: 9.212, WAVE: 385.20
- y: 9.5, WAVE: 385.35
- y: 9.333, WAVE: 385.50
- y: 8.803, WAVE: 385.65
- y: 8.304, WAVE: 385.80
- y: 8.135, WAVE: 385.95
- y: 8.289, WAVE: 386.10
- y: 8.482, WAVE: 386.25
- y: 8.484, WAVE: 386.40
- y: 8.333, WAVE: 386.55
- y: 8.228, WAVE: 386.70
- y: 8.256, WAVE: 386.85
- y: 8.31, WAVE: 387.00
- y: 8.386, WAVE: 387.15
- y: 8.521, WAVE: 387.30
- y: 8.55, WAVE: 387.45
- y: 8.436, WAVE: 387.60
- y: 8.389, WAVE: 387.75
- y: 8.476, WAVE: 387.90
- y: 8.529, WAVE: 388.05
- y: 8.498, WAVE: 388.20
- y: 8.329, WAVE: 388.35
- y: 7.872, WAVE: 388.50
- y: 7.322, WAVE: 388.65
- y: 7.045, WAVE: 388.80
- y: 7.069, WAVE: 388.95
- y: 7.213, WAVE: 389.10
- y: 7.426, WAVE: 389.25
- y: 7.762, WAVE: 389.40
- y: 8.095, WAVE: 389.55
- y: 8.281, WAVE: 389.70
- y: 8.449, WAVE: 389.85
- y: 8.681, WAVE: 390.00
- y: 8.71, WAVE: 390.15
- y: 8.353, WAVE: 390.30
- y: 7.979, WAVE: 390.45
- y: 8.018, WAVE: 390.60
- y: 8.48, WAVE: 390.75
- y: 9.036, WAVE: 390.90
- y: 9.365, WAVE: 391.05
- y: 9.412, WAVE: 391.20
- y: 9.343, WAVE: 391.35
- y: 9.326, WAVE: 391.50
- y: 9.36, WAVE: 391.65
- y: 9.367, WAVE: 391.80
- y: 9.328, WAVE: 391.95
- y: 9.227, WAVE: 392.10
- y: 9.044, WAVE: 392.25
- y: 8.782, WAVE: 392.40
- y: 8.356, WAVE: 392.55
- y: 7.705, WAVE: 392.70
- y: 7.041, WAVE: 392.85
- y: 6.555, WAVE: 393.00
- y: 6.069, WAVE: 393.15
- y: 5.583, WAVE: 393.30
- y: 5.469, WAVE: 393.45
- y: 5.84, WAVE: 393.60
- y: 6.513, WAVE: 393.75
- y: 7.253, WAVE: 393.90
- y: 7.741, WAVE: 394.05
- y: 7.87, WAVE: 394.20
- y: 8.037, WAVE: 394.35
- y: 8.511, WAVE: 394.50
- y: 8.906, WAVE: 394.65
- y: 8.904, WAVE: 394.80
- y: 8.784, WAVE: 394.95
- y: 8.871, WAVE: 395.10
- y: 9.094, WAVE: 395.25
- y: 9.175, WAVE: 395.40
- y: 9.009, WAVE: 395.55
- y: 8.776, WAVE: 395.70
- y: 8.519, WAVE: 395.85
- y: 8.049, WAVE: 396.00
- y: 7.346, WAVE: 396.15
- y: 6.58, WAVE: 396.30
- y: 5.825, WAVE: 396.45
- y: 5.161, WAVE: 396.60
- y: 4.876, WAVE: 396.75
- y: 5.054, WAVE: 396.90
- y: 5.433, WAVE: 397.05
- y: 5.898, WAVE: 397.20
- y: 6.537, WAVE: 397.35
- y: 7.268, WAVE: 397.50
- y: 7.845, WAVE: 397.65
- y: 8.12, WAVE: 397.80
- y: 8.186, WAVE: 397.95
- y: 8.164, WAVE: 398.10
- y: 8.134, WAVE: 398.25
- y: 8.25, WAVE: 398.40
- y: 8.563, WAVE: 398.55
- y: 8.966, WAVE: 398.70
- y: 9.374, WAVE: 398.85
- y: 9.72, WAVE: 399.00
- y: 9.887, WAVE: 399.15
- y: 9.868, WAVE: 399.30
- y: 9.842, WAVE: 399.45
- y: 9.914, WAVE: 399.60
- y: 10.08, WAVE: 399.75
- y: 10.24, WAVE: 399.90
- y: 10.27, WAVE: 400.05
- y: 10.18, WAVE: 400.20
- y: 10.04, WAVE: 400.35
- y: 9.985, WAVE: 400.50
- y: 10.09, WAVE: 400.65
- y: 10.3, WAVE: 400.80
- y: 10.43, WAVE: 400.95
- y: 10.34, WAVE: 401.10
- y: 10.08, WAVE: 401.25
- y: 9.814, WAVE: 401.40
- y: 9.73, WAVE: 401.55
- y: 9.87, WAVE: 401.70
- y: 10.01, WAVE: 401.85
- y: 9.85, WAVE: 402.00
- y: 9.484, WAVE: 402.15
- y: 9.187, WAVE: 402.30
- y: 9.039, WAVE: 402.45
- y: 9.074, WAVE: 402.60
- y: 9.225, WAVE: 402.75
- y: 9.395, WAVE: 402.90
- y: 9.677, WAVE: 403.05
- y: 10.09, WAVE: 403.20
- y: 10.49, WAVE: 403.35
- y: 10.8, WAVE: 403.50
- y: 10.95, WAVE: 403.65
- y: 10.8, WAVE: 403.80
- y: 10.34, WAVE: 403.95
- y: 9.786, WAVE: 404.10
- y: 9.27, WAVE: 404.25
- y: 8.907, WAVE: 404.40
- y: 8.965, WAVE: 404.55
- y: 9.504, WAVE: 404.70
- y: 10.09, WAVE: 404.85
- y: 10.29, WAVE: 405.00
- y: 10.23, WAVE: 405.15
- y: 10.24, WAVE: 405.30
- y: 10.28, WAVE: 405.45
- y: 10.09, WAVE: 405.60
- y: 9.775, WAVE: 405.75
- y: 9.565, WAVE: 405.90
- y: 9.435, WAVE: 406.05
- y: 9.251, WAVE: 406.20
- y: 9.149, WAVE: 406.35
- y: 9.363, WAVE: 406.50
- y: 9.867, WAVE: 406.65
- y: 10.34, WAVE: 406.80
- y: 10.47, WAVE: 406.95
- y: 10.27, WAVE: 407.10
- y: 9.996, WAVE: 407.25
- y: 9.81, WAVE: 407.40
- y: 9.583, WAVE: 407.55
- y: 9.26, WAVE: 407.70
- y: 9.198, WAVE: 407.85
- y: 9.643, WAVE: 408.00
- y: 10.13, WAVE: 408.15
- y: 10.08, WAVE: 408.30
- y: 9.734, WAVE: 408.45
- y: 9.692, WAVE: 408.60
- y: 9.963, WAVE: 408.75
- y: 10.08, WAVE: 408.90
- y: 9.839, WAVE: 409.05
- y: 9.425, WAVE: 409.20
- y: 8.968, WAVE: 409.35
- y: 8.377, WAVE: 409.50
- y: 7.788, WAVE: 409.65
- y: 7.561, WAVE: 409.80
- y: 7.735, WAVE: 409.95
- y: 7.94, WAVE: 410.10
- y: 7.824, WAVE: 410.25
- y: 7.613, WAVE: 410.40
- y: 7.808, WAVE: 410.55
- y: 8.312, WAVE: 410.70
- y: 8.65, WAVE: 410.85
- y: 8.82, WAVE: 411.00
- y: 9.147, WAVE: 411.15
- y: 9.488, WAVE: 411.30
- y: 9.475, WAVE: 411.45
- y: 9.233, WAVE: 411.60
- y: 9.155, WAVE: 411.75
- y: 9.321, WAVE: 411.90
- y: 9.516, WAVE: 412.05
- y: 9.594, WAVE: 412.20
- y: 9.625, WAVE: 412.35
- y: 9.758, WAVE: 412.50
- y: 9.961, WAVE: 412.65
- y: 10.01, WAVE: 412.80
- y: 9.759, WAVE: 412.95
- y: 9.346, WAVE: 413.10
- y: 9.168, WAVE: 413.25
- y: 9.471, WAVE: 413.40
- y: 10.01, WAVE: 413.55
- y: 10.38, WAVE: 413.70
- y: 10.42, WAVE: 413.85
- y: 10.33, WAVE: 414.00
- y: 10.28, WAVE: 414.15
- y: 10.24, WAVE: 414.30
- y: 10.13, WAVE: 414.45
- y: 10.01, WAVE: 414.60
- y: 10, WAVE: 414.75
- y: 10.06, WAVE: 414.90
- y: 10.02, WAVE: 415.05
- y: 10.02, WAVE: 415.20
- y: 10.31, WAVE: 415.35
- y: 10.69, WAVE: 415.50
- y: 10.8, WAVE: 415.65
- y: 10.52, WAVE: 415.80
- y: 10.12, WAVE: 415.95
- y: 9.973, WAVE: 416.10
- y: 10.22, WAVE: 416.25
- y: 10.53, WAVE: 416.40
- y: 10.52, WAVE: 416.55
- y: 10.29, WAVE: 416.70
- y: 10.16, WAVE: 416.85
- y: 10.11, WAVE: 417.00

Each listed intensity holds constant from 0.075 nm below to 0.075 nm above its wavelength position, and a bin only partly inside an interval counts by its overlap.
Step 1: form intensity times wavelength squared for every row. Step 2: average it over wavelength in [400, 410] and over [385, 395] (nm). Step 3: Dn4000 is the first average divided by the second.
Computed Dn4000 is 1.28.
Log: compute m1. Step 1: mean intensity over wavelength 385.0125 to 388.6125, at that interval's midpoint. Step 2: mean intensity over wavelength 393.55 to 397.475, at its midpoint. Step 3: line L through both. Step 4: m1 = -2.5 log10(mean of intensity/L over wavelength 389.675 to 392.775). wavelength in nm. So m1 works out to -0.11 mag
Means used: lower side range 8.5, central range 8.8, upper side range 7.41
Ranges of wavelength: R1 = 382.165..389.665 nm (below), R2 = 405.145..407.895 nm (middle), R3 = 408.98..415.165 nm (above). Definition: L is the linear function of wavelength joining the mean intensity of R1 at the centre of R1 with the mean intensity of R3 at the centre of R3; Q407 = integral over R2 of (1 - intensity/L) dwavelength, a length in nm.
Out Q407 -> -0.25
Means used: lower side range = 7.84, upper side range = 9.29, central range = 9.79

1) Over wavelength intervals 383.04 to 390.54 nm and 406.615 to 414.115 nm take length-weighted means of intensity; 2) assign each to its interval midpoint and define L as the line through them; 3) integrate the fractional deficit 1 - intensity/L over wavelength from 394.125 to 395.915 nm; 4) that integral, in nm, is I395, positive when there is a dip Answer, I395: -0.06 nm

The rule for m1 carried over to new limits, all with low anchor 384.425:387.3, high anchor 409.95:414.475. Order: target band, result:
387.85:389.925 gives 0.112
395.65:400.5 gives 0.100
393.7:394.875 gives 0.113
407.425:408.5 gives -0.052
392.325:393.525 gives 0.261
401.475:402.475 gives -0.065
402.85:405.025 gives -0.096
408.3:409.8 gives -0.003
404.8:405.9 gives -0.108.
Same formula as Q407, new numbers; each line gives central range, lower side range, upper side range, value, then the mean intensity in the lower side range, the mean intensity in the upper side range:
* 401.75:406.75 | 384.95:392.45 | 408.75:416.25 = -0.35 nm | 8.5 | 9.46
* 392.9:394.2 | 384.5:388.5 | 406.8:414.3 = 0.34 nm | 8.58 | 9.37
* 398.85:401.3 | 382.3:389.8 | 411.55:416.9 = -0.31 nm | 7.84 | 10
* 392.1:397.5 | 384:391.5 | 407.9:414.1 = 0.80 nm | 8.4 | 9.25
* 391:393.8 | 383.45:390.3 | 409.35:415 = 0.11 nm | 8.07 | 9.25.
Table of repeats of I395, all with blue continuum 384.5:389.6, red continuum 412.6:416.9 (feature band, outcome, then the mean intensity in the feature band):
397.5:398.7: 0.12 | 8.17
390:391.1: 0.00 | 8.55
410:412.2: 0.25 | 8.75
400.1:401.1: -0.11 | 10.2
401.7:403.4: -0.05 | 9.59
